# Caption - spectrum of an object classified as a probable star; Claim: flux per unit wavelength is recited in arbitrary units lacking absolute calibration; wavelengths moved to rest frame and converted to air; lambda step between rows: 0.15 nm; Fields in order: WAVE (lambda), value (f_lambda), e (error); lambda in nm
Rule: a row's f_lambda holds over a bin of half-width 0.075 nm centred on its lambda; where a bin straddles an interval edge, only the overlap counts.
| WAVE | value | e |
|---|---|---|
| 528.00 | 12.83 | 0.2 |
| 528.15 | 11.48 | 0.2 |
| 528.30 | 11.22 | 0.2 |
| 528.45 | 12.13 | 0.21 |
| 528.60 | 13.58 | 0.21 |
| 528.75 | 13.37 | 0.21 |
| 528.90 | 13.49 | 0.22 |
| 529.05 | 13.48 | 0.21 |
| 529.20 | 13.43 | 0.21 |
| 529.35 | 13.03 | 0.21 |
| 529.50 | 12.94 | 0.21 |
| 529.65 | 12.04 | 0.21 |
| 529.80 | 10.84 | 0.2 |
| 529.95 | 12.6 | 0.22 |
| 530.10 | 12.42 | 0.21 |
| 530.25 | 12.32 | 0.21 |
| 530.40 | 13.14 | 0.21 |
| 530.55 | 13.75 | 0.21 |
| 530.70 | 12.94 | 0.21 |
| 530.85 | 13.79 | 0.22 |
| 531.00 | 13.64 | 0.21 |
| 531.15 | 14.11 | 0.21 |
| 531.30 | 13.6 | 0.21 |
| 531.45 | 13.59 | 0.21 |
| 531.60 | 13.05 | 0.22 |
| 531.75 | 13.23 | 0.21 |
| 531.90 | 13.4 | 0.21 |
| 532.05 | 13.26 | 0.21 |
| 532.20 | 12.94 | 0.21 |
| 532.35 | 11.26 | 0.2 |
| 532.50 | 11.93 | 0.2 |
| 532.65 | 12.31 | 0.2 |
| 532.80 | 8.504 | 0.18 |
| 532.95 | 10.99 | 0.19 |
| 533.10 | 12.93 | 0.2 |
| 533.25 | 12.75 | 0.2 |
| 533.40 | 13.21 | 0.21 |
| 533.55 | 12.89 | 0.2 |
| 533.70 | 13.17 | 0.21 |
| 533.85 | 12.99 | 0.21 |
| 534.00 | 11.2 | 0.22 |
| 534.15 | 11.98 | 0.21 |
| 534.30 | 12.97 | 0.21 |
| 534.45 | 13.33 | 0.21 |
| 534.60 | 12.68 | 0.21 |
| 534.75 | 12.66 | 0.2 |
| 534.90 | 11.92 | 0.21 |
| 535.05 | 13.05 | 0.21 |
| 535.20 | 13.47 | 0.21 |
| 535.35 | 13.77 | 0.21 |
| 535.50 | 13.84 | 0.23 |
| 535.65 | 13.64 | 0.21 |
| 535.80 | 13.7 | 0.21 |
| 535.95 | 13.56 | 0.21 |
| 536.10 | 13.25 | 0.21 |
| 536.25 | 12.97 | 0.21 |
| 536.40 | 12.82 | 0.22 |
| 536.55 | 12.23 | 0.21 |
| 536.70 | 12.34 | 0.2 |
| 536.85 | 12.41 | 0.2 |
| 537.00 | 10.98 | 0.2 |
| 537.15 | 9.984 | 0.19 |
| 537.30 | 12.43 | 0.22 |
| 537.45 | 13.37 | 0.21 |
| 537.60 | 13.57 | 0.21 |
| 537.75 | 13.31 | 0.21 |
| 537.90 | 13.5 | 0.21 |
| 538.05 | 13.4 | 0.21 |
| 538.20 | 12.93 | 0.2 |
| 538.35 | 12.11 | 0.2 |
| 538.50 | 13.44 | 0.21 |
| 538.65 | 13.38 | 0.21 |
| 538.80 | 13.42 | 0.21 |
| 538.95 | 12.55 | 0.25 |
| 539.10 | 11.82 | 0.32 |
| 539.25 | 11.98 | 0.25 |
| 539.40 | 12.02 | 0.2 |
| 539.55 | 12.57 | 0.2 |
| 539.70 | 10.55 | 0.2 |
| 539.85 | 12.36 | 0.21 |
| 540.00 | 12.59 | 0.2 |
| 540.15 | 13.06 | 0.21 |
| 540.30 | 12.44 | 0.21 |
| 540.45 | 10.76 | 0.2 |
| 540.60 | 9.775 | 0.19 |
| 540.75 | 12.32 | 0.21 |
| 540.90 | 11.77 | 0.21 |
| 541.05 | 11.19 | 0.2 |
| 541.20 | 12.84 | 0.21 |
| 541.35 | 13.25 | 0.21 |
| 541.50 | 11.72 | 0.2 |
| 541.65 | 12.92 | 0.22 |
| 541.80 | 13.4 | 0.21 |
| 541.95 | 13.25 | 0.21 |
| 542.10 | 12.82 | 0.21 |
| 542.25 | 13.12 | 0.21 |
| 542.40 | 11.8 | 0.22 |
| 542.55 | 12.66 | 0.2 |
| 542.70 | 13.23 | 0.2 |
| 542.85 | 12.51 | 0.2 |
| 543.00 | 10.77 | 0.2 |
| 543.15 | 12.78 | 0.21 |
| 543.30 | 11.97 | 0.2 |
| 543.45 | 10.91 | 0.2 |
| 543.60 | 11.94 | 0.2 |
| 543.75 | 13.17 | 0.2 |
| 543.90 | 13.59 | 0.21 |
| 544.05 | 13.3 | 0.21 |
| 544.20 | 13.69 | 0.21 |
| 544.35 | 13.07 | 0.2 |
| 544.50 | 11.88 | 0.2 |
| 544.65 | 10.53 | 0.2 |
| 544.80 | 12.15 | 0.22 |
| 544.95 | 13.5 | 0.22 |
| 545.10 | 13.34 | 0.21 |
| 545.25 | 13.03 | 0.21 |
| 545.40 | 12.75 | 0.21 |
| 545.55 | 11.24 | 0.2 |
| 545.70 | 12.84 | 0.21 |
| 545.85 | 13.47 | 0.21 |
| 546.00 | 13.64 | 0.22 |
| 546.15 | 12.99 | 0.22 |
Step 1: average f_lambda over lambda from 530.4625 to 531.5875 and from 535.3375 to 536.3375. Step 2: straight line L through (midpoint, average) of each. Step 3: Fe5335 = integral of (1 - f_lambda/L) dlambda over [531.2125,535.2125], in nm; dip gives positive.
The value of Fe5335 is 0.29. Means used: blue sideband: 13.6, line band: 12.6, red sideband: 13.5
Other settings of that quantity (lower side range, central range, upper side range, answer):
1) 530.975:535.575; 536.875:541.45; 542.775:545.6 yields 0.09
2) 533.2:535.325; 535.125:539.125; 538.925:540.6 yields -0.19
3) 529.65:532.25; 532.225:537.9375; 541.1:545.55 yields 0.15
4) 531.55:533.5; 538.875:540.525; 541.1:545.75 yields 0.05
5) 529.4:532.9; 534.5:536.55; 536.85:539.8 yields -0.10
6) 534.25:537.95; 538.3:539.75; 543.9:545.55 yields 0.04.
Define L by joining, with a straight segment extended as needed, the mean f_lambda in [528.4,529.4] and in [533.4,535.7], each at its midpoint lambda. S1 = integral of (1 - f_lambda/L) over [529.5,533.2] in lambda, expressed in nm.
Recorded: 0.137 nm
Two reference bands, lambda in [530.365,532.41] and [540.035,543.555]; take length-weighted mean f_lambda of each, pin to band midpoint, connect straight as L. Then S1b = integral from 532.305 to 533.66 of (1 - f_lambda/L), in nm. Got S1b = 0.12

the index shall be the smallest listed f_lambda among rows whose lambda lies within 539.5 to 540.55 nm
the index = 10.55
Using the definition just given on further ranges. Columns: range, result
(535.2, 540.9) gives 9.775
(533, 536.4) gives 11.2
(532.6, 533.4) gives 8.504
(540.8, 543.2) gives 10.77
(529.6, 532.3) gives 10.84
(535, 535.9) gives 13.05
